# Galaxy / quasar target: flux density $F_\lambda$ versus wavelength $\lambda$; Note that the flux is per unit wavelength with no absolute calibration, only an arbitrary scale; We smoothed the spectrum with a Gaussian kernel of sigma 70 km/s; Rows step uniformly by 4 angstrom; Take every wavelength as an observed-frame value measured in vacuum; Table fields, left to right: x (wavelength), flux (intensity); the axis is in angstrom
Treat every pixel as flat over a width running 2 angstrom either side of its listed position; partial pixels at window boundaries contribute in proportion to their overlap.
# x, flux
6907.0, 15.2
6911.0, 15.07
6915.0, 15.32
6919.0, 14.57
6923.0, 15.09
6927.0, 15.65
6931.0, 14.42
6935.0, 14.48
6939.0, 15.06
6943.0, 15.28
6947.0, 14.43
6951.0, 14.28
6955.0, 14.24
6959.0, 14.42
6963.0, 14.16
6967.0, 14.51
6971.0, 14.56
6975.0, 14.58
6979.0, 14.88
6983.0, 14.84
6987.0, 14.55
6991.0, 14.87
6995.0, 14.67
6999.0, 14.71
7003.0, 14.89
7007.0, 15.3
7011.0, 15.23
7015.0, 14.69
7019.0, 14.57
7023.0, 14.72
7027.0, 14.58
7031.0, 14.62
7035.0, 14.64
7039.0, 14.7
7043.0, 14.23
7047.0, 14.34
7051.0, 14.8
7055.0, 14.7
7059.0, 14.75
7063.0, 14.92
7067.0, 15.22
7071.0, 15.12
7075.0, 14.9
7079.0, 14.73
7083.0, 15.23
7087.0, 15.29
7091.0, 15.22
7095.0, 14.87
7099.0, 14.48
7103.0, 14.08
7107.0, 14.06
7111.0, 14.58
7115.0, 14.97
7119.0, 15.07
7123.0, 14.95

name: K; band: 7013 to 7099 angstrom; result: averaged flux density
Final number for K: 14.8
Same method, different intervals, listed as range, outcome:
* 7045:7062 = 14.7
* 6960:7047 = 14.7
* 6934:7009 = 14.7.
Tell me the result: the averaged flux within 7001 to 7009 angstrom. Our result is 15.1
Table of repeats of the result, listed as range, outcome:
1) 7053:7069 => 14.9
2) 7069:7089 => 15.1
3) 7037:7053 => 14.5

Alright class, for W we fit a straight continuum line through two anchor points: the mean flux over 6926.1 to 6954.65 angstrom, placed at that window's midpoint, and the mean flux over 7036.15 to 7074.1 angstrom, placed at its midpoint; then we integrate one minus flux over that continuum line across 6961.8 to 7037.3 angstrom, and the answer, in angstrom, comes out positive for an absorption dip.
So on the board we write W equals 0.1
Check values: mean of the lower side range 14.7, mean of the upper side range 14.8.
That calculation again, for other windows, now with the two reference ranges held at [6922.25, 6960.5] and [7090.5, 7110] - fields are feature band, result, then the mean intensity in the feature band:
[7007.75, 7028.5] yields -0.3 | 14.8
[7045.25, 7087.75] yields -1.1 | 14.9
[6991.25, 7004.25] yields -0.1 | 14.8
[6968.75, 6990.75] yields 0.0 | 14.7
